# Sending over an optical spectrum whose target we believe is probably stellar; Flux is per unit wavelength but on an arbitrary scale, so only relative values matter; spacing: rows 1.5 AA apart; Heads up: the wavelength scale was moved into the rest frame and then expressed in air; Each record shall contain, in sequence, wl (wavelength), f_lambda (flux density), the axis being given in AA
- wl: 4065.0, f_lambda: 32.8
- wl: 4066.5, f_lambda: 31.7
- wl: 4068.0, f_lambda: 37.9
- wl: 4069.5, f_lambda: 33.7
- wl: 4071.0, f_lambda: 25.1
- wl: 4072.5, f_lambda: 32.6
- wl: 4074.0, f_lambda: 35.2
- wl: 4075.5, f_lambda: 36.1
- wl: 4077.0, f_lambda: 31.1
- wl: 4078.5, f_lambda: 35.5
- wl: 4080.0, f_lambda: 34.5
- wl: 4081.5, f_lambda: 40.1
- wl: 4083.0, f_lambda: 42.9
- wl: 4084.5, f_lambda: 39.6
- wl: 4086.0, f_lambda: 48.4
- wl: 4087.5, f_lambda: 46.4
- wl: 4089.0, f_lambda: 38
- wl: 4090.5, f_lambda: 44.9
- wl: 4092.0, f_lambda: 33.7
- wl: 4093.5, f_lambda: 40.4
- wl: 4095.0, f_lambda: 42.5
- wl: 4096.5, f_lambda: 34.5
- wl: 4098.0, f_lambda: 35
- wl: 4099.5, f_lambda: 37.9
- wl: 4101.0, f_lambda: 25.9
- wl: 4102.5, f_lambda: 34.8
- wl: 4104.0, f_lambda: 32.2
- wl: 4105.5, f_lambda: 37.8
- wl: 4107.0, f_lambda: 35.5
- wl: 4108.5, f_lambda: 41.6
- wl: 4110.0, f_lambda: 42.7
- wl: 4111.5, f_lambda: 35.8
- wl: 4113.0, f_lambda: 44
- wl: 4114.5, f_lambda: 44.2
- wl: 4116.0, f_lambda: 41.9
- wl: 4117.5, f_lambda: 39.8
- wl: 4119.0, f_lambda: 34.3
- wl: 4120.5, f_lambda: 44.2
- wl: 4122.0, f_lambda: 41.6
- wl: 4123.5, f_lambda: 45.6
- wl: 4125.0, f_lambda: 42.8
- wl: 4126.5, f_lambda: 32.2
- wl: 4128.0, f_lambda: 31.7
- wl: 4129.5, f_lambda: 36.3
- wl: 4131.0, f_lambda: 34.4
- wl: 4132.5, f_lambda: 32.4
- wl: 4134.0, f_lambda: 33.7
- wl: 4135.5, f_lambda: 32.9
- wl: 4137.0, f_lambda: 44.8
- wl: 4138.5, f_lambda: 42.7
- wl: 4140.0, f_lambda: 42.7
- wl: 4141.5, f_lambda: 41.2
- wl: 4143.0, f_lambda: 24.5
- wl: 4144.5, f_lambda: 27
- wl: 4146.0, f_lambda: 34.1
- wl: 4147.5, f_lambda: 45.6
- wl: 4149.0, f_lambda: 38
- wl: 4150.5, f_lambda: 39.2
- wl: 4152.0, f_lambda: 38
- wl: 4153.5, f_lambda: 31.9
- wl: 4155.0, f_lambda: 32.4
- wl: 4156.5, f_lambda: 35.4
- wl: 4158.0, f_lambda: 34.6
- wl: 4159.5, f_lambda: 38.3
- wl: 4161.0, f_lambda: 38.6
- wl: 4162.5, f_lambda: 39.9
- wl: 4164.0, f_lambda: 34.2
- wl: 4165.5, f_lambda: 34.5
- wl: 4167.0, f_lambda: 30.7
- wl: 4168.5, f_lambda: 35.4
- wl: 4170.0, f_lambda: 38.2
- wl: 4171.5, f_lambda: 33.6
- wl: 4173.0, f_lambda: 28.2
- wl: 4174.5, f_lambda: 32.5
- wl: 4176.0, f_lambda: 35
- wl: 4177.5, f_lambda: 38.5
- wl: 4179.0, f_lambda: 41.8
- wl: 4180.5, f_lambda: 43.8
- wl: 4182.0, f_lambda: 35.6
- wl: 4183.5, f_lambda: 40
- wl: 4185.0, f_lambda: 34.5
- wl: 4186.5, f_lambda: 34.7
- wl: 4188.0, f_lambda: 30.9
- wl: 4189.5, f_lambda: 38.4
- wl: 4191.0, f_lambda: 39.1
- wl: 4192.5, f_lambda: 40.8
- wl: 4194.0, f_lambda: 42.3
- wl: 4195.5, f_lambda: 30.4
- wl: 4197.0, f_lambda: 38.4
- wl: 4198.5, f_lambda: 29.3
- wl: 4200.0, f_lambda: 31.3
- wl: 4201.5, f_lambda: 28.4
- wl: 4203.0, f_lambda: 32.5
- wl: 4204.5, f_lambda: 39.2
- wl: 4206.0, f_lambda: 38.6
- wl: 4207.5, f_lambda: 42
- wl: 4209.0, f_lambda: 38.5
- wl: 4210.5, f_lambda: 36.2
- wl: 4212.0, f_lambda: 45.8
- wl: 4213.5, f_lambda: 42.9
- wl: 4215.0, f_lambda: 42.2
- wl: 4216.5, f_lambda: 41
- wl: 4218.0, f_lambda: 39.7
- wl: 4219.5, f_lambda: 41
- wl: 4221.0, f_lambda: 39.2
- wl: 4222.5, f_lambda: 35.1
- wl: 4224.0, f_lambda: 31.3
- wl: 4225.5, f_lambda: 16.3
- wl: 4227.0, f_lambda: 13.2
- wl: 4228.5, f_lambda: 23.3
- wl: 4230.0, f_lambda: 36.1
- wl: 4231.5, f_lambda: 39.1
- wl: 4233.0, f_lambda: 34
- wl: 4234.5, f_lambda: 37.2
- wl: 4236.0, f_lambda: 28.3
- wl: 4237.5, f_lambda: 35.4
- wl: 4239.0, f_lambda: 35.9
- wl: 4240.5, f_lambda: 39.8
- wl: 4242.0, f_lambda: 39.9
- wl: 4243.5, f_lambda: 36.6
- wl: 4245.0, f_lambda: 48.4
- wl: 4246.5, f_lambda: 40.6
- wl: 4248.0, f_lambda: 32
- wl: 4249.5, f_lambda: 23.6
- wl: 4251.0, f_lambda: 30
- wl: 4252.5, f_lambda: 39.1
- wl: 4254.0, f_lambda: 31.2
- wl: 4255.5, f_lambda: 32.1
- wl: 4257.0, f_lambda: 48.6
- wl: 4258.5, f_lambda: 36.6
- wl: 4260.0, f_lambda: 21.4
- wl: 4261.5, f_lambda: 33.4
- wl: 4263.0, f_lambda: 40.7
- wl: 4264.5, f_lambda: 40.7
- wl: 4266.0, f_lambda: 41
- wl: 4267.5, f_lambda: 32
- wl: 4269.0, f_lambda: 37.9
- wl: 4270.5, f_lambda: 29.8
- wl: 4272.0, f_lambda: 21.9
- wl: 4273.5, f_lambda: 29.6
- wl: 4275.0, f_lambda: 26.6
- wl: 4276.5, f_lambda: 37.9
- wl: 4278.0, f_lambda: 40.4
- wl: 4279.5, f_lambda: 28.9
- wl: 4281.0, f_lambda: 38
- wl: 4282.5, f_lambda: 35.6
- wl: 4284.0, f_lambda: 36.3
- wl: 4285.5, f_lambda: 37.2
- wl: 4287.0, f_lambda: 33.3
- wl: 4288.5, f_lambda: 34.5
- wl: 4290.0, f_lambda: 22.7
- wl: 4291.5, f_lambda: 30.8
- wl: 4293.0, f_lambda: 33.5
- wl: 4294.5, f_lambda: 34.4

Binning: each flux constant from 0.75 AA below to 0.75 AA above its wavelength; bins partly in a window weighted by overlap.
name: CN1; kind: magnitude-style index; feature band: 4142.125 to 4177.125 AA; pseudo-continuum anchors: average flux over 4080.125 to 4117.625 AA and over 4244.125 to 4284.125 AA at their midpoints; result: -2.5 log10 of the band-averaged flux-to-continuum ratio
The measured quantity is 0.08 mag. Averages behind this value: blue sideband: 39.1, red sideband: 34.6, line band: 34.8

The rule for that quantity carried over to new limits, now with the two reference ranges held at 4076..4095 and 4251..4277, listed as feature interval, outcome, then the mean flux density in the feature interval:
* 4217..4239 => 0.091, 32.3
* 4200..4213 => -0.047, 37.4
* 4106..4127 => -0.050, 40.5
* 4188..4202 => 0.029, 35.3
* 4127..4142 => 0.028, 37.1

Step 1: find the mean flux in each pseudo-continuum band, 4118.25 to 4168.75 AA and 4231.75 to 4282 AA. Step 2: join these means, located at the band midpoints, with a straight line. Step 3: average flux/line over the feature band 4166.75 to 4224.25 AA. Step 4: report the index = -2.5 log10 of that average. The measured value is -0.033 mag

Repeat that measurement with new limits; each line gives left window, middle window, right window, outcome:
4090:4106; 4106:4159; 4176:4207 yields -0.042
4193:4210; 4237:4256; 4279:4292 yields -0.046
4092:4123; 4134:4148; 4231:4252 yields 0.021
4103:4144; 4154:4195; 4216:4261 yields 0.002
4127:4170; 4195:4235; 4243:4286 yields 0.010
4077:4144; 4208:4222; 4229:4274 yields -0.135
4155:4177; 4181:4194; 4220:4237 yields -0.118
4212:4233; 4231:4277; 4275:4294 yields -0.025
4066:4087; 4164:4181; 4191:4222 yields 0.061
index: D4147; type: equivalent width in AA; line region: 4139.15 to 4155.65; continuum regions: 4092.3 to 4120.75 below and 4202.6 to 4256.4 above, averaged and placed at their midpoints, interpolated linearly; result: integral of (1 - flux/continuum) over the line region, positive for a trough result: 0.5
